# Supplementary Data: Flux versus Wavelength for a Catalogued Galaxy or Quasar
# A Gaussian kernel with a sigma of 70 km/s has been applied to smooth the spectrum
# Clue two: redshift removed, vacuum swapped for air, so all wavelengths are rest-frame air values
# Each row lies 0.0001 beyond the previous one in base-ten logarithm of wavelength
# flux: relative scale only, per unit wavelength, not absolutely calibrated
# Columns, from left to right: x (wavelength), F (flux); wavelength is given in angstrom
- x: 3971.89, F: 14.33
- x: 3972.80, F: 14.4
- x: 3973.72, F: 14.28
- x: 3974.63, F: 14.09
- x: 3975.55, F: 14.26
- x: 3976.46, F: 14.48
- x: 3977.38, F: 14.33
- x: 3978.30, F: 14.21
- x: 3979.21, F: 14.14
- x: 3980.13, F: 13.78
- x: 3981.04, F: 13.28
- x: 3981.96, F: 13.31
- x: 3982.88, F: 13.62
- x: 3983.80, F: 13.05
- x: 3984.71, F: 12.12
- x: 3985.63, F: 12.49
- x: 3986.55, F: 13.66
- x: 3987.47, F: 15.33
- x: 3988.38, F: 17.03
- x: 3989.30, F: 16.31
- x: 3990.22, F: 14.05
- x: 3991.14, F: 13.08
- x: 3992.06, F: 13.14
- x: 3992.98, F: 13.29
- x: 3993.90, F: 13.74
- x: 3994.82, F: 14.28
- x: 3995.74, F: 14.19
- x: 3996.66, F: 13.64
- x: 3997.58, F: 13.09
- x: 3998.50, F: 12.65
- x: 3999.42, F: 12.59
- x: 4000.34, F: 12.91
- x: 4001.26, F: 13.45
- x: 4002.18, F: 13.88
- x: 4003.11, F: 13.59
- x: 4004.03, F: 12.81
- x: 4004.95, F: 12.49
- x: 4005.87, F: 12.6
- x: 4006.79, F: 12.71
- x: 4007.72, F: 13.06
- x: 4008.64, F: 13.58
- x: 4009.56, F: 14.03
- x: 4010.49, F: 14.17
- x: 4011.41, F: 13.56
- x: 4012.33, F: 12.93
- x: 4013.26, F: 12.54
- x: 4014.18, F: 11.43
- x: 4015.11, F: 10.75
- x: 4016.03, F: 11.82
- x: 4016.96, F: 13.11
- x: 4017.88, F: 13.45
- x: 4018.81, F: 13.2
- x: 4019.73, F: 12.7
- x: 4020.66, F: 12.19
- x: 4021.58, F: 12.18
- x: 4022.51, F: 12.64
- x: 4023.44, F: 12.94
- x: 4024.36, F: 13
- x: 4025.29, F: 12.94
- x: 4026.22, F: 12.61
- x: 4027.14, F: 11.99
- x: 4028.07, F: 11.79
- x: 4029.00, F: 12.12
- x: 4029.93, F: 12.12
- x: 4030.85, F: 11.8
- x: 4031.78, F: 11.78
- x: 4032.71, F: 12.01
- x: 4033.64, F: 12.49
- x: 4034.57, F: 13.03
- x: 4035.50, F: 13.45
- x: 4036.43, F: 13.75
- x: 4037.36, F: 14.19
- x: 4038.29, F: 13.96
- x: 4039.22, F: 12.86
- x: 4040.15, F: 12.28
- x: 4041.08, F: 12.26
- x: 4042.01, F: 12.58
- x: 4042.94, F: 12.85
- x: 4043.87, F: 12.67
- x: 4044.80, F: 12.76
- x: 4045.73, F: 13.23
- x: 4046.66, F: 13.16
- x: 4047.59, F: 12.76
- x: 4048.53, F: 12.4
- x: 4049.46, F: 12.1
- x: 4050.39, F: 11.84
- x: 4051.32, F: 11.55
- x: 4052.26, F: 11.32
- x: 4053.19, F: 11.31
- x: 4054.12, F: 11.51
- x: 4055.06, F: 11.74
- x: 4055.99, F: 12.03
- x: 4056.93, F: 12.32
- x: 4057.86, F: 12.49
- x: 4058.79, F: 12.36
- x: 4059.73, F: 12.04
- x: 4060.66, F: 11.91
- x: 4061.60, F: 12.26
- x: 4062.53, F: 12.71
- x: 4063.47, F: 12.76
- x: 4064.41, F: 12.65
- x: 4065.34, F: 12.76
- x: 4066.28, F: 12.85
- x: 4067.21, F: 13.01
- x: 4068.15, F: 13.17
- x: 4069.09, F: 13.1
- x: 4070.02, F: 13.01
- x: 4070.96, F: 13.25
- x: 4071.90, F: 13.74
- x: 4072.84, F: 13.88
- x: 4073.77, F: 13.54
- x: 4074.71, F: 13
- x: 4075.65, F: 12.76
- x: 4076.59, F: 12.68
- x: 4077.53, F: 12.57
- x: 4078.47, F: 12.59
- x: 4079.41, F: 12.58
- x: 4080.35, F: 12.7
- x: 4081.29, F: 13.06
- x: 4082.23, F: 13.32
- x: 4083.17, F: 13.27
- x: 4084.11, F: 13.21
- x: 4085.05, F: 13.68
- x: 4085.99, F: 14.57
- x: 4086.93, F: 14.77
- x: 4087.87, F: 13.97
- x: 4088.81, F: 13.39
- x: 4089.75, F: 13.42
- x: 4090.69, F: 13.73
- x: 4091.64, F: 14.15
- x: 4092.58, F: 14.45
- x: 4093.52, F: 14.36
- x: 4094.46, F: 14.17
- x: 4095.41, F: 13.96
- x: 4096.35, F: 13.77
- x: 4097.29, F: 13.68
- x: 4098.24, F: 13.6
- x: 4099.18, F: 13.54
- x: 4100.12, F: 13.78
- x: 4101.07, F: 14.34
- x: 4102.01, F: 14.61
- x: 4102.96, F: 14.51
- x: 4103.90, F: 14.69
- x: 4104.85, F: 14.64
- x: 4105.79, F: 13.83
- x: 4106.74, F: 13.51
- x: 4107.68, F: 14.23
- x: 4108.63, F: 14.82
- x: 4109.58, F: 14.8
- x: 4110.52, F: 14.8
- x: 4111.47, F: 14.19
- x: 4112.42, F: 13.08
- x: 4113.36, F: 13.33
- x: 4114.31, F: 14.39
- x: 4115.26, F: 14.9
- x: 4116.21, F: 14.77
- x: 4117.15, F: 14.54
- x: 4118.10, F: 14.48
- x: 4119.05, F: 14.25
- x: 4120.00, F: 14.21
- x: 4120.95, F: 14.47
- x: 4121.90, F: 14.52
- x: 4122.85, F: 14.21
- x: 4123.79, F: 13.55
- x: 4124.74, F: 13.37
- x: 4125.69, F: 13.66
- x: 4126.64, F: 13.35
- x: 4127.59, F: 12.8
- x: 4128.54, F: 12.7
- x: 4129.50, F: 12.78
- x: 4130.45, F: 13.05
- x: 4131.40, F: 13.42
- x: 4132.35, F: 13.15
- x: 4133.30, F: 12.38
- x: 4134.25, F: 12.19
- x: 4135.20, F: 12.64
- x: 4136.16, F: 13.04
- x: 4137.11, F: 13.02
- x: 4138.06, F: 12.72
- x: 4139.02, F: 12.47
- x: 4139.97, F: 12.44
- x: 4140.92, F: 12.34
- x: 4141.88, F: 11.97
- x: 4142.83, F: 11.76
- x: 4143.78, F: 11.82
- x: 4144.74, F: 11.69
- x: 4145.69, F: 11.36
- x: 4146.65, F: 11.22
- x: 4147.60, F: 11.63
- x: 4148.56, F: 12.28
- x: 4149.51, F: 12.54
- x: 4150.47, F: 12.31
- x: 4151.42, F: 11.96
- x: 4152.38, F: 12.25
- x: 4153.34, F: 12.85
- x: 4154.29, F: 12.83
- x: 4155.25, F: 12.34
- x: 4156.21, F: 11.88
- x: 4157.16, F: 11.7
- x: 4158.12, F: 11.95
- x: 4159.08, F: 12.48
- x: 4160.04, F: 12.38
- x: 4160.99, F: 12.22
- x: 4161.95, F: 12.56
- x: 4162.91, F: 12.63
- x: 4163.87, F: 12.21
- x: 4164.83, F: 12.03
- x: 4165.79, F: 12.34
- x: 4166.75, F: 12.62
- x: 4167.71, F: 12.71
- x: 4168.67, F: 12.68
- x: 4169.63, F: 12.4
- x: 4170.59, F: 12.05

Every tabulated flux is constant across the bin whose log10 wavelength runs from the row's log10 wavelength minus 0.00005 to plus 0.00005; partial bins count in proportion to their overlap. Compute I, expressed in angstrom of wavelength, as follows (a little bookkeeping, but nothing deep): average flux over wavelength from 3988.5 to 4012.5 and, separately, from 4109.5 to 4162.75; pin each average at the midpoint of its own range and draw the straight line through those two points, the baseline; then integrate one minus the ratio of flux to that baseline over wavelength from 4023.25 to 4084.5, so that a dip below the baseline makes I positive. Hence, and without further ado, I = 3.0 angstrom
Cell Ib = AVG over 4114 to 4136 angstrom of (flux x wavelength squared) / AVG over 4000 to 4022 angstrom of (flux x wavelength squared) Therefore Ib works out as 1.1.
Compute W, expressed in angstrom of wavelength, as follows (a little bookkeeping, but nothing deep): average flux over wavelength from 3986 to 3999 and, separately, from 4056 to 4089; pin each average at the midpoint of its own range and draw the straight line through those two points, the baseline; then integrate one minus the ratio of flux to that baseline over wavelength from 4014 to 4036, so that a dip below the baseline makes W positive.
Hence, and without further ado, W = 1.99 angstrom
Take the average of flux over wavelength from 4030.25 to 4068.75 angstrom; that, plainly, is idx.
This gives 12.5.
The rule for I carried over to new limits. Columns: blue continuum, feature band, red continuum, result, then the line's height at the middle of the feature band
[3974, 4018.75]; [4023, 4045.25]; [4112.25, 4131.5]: 1.5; 13.6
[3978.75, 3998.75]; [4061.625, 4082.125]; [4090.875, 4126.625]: 1.6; 14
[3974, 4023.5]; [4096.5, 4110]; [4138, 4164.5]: -1.8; 12.5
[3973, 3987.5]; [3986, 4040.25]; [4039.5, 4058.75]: -0.3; 13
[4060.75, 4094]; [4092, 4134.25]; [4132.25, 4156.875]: -4.0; 12.7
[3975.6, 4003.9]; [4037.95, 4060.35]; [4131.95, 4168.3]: 1.5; 13.2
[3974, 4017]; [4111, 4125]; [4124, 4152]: -1.7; 12.6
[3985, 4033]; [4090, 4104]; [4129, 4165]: -1.6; 12.6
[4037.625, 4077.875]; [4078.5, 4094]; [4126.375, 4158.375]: -1.4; 12.5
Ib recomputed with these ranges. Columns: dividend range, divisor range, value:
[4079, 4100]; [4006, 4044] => 1.11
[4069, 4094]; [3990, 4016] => 1.07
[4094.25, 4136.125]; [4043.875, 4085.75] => 1.12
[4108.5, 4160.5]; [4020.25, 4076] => 1.08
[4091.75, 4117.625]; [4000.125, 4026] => 1.15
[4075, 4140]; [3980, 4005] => 1.06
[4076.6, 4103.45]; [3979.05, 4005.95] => 1.06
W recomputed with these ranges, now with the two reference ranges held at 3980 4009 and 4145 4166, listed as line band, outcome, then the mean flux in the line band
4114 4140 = -2.3 angstrom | 13.5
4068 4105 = -2.6 angstrom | 13.6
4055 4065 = 0.5 angstrom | 12.3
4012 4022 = 0.7 angstrom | 12.4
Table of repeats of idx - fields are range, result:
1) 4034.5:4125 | 13.4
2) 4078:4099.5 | 13.7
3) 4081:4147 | 13.6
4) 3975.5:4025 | 13.3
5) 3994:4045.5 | 12.9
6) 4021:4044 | 12.6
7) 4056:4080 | 12.8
